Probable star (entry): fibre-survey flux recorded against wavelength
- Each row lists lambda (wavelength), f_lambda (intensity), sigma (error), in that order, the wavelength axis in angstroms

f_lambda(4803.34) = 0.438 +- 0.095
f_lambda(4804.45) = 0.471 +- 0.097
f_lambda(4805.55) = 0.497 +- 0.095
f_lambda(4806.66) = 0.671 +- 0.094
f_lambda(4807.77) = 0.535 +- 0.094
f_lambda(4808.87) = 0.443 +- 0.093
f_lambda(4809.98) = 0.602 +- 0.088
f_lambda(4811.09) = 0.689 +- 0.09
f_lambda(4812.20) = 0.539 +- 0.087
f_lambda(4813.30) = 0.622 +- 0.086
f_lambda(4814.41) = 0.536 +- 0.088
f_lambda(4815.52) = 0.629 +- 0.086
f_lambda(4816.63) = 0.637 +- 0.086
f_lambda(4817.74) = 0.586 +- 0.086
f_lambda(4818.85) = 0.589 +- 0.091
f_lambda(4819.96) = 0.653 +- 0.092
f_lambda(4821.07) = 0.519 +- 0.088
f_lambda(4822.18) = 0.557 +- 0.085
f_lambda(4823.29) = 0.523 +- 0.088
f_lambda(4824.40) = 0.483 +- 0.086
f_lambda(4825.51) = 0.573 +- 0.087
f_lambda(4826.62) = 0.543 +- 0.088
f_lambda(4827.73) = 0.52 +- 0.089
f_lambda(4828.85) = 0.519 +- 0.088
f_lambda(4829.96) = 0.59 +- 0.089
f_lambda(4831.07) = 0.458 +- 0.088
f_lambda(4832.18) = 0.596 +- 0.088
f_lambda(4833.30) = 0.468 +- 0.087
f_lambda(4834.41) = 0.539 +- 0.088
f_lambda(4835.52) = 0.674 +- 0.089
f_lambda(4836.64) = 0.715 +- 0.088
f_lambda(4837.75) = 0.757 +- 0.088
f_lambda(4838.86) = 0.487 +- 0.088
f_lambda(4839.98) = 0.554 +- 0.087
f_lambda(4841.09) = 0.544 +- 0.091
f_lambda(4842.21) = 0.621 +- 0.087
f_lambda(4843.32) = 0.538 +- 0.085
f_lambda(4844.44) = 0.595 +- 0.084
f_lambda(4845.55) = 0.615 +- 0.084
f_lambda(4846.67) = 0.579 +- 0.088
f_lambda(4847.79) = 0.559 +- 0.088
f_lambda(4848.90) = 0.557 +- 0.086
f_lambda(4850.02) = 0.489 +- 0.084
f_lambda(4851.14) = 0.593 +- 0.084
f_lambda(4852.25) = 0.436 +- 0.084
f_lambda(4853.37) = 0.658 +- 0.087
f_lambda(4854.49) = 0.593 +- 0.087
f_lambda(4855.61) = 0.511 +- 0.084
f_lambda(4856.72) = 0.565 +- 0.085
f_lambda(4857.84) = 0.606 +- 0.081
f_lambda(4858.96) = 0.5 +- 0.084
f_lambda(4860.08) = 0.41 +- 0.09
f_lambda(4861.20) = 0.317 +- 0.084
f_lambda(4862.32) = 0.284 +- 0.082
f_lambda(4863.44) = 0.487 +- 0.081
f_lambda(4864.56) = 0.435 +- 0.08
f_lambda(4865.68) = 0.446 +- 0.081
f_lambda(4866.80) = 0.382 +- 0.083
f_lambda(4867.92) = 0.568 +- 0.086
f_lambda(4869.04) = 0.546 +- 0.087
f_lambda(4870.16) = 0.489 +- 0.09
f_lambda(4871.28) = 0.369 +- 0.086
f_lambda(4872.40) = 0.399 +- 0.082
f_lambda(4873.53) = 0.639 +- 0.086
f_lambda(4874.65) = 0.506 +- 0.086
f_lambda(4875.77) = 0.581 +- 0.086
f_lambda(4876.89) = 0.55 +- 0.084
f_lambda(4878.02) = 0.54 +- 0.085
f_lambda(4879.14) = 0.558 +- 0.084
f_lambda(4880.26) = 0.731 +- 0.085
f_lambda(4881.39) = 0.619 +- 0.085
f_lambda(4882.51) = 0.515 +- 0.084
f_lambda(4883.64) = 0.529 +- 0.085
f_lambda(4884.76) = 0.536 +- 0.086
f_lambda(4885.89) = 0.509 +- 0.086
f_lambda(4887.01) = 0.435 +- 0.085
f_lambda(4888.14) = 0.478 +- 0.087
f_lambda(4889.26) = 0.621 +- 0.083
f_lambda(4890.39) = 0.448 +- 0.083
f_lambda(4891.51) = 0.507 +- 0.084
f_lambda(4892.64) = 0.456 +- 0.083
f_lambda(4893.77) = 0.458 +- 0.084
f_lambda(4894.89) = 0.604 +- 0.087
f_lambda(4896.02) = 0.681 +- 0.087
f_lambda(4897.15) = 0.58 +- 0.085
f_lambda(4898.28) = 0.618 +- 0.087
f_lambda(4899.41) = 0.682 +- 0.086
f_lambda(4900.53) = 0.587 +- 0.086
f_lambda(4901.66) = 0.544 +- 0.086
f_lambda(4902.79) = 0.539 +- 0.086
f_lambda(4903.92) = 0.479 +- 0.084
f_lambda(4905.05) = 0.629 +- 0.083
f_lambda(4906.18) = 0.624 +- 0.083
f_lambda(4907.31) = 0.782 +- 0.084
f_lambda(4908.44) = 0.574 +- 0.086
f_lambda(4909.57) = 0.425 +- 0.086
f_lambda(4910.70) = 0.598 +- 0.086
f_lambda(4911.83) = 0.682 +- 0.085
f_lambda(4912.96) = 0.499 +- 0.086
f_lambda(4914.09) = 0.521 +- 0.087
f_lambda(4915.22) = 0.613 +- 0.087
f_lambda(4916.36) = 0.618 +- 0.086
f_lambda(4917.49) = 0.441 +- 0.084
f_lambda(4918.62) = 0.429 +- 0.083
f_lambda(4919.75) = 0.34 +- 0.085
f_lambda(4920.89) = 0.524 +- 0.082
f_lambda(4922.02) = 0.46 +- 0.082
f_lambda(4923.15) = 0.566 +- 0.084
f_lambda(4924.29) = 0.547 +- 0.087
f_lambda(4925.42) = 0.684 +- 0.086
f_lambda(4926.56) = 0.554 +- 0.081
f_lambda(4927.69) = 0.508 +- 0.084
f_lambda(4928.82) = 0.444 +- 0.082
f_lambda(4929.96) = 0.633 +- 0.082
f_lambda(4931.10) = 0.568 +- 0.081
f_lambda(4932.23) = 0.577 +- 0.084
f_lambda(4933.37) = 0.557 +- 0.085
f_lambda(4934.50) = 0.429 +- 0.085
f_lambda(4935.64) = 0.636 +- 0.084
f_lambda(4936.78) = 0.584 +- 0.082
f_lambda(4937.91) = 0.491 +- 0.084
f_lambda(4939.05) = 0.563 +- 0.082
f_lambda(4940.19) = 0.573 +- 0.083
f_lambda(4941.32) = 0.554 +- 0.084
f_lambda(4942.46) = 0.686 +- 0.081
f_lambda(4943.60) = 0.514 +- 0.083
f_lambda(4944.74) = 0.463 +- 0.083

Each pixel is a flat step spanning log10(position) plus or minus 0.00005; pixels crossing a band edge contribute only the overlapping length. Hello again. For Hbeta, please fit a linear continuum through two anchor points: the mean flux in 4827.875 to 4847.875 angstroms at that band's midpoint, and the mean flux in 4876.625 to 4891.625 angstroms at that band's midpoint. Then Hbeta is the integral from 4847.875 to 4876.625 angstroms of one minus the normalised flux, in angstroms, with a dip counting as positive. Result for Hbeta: 3.2 angstroms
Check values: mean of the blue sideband 0.577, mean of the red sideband 0.542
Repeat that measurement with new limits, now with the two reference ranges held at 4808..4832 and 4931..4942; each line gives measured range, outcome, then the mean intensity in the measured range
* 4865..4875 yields 1.4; 0.482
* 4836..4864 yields 0.9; 0.543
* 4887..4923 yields 0.5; 0.548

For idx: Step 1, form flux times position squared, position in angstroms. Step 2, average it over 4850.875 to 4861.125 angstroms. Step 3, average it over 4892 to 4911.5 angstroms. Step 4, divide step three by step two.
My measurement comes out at 1.1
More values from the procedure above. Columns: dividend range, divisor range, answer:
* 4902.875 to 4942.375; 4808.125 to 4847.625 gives 1.00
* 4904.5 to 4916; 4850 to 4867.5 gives 1.26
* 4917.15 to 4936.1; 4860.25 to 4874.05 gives 1.21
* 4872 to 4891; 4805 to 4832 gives 0.99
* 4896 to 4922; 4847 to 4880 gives 1.13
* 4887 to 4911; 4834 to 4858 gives 0.99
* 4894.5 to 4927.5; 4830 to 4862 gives 1.05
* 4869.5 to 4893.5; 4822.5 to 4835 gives 1.01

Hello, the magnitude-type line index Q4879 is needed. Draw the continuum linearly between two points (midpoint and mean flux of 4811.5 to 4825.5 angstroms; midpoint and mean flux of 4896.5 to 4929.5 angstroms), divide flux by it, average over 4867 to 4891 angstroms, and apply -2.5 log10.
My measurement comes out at 0.06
